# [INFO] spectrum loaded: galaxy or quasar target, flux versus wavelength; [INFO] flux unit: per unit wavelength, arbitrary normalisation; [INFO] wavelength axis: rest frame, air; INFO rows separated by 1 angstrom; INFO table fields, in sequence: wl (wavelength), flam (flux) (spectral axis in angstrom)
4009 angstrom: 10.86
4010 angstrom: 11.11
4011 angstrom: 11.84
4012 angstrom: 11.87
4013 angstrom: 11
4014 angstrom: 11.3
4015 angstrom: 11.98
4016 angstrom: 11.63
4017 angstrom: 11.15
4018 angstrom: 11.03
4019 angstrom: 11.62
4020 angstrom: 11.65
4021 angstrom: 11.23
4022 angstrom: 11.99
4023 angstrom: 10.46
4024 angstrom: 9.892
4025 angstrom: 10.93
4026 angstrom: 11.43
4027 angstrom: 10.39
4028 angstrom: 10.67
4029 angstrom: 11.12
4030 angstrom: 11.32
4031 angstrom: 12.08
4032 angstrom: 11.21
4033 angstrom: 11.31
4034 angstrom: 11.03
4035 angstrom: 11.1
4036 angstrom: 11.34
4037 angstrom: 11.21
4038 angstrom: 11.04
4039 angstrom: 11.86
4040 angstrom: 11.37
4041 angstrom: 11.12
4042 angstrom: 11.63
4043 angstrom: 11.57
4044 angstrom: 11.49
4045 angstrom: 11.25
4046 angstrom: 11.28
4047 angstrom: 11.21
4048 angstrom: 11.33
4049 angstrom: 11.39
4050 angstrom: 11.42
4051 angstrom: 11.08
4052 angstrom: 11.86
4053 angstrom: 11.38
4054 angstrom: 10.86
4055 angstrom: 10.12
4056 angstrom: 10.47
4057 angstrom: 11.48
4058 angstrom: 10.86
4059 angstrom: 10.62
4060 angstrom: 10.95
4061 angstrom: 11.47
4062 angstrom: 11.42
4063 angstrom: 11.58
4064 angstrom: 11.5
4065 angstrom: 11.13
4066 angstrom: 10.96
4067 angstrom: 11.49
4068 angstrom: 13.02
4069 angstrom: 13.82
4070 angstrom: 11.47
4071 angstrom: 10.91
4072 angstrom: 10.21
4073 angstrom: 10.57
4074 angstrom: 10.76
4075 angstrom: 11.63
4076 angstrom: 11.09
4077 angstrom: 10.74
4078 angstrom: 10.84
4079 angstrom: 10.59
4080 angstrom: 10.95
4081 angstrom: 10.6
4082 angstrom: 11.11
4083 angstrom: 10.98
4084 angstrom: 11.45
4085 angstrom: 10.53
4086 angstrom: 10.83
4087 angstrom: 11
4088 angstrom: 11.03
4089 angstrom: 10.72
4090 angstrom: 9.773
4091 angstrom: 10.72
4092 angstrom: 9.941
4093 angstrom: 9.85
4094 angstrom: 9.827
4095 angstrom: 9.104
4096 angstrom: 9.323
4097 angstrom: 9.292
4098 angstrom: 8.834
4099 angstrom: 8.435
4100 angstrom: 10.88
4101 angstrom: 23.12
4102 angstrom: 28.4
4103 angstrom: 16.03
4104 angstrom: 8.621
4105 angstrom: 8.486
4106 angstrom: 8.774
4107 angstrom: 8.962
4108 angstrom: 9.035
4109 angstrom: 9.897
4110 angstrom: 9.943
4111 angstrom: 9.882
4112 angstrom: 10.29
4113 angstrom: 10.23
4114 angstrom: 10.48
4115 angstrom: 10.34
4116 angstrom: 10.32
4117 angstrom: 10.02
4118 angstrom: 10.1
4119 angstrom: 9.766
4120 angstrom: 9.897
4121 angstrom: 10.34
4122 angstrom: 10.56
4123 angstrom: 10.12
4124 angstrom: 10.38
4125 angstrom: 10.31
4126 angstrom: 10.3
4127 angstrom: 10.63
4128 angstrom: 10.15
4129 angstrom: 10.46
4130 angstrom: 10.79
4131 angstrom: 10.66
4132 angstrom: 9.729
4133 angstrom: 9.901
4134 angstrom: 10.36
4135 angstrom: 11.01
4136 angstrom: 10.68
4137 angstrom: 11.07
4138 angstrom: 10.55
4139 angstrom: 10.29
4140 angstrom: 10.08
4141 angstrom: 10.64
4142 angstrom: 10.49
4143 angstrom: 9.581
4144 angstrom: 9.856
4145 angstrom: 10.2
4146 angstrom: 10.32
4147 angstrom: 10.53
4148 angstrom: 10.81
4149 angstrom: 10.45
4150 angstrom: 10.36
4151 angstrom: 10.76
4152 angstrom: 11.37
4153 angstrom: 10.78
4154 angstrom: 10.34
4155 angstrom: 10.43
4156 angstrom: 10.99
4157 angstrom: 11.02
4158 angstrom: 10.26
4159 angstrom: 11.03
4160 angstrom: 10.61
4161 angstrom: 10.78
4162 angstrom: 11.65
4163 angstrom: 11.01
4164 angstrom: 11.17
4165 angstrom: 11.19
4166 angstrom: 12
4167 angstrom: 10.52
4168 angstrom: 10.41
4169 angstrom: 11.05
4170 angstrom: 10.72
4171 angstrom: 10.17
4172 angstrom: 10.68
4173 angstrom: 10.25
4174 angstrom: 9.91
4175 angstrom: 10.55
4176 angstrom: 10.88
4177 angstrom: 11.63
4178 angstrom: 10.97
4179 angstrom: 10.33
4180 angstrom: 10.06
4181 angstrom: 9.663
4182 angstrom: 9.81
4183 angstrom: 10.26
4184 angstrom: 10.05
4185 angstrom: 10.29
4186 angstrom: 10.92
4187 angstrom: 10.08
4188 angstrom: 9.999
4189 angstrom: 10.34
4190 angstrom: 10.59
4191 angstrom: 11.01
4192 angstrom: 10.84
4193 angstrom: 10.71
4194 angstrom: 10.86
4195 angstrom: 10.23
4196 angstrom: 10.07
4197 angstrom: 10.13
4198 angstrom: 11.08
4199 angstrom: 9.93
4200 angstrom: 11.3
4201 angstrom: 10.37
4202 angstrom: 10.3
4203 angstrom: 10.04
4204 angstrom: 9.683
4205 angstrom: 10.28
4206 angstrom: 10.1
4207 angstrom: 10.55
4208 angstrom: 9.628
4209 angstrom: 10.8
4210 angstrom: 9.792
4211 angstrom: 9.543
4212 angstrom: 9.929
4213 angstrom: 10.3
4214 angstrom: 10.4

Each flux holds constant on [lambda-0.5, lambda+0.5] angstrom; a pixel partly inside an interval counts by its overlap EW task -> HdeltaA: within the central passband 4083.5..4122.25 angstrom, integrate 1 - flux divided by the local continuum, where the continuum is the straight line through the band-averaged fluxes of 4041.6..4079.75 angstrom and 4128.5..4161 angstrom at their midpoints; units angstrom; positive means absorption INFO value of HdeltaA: -0.1 angstrom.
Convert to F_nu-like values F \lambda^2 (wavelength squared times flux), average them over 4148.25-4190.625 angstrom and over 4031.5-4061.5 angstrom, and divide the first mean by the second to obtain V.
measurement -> 1.01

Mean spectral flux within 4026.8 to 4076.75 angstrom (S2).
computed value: 11.3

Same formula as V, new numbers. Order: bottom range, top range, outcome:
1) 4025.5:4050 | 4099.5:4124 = 1.05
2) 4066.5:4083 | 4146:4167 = 1.01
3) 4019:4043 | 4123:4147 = 0.97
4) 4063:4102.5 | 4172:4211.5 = 0.95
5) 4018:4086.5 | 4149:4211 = 1.00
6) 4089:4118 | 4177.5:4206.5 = 0.98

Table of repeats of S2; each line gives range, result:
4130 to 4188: 10.6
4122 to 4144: 10.4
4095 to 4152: 10.7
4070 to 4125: 10.9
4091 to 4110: 11.4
